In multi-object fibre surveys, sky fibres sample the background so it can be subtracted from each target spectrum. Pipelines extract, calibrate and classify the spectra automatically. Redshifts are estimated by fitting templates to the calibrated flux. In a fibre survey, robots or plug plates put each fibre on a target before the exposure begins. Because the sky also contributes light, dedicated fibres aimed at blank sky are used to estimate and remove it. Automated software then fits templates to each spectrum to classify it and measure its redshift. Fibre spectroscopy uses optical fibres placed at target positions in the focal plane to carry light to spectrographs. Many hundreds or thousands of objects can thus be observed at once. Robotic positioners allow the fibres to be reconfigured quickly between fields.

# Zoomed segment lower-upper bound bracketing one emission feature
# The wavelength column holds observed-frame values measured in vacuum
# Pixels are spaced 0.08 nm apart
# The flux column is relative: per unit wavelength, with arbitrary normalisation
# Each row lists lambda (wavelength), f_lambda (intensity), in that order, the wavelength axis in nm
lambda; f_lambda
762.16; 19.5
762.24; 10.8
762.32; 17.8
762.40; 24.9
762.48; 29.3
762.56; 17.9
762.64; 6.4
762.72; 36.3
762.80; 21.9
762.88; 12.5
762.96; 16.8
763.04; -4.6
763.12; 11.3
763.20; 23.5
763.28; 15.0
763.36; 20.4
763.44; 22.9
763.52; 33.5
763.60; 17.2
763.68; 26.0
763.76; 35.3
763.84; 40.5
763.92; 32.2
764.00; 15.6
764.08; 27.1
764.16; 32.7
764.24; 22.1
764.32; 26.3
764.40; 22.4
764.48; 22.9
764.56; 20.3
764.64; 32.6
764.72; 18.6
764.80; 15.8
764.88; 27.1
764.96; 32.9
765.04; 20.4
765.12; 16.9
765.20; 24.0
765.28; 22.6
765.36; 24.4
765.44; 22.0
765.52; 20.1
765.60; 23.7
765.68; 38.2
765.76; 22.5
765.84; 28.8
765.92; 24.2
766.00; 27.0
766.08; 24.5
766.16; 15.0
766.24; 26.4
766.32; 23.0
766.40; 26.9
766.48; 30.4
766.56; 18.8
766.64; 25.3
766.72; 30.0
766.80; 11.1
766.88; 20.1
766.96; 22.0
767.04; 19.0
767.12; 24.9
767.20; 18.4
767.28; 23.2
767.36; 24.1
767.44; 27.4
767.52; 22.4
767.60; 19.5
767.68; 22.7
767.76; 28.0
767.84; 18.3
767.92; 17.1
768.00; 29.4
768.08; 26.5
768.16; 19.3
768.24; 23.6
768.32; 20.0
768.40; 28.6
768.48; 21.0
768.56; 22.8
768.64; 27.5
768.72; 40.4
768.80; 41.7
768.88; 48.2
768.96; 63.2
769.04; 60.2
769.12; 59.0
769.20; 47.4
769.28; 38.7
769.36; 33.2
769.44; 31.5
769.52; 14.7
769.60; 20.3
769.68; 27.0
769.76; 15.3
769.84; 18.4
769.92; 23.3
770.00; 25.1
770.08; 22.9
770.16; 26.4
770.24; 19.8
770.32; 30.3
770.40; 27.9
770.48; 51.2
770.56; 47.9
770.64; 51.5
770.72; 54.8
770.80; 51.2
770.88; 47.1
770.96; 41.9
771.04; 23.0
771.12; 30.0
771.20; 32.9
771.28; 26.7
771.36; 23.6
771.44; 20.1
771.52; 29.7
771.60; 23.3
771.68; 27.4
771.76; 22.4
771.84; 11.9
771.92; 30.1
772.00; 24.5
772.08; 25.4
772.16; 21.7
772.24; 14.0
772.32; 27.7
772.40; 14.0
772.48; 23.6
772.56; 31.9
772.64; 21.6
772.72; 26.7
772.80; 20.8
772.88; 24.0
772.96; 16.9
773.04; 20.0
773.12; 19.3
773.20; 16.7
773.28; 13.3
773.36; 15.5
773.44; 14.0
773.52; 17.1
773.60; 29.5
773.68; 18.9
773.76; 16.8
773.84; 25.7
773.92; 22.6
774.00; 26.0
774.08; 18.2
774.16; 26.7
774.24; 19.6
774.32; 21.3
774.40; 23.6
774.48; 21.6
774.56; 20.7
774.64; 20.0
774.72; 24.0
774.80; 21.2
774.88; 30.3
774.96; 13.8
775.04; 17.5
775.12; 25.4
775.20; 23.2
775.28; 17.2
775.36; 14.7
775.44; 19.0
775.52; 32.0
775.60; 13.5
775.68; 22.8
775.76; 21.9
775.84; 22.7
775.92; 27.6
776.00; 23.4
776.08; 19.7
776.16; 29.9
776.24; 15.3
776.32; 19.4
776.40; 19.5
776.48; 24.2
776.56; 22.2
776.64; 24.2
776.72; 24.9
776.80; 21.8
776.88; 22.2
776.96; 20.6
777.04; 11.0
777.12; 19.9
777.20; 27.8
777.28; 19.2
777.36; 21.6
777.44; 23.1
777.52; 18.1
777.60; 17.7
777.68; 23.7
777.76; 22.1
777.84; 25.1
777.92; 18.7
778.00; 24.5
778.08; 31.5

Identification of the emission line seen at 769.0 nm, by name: [S II] 6716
